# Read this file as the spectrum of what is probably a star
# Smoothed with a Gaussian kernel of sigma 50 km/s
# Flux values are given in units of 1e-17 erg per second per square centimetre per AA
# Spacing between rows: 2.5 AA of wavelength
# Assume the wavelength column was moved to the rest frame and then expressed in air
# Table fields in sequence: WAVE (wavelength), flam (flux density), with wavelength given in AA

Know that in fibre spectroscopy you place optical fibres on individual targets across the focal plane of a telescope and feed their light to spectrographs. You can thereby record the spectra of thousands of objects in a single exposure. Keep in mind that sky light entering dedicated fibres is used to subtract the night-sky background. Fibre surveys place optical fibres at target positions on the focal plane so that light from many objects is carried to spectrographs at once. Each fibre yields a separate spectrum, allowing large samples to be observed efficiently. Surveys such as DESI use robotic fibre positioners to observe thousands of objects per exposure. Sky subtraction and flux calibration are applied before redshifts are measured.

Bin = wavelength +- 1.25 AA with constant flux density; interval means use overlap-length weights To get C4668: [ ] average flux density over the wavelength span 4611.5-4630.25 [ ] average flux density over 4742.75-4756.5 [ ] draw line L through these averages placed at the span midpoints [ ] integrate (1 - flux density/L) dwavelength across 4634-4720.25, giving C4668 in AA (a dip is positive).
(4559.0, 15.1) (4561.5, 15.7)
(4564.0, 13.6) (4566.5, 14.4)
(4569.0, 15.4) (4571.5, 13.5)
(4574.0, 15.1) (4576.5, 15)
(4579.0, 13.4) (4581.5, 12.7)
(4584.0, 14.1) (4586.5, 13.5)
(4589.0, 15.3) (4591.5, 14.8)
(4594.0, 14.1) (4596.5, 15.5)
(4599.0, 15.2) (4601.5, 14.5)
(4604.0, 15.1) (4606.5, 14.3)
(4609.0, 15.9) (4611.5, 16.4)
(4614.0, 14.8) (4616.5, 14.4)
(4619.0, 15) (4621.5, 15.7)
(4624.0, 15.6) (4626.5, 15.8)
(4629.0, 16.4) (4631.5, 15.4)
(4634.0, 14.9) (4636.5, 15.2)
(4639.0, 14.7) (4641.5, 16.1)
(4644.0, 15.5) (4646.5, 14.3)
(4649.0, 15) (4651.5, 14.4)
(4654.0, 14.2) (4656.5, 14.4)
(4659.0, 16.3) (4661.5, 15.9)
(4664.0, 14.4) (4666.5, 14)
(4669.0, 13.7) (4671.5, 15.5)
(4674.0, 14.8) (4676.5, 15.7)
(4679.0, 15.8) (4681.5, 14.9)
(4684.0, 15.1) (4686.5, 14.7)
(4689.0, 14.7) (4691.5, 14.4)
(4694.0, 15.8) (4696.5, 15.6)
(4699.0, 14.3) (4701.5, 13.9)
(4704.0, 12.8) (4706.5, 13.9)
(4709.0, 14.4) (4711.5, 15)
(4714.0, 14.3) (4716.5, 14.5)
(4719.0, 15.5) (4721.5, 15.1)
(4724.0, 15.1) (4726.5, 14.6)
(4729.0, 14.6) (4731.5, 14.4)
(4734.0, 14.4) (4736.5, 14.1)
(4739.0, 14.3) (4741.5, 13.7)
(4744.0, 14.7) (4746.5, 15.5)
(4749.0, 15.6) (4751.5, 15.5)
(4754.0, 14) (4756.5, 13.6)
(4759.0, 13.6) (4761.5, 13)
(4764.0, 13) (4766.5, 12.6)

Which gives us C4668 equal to 2.3 AA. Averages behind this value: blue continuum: 15.5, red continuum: 14.9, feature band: 14.8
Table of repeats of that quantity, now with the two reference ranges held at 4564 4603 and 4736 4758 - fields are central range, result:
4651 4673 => -0.4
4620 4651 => -1.9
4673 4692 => -0.7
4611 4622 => -0.5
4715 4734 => -0.3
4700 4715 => 0.5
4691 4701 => -0.3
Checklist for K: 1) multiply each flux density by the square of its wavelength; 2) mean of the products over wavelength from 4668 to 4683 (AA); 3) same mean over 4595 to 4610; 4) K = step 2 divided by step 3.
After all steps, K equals 1.03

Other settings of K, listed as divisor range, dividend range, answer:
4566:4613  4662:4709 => 1.04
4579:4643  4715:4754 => 1.04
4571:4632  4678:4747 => 1.03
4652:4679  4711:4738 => 1.01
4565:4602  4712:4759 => 1.08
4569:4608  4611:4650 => 1.08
